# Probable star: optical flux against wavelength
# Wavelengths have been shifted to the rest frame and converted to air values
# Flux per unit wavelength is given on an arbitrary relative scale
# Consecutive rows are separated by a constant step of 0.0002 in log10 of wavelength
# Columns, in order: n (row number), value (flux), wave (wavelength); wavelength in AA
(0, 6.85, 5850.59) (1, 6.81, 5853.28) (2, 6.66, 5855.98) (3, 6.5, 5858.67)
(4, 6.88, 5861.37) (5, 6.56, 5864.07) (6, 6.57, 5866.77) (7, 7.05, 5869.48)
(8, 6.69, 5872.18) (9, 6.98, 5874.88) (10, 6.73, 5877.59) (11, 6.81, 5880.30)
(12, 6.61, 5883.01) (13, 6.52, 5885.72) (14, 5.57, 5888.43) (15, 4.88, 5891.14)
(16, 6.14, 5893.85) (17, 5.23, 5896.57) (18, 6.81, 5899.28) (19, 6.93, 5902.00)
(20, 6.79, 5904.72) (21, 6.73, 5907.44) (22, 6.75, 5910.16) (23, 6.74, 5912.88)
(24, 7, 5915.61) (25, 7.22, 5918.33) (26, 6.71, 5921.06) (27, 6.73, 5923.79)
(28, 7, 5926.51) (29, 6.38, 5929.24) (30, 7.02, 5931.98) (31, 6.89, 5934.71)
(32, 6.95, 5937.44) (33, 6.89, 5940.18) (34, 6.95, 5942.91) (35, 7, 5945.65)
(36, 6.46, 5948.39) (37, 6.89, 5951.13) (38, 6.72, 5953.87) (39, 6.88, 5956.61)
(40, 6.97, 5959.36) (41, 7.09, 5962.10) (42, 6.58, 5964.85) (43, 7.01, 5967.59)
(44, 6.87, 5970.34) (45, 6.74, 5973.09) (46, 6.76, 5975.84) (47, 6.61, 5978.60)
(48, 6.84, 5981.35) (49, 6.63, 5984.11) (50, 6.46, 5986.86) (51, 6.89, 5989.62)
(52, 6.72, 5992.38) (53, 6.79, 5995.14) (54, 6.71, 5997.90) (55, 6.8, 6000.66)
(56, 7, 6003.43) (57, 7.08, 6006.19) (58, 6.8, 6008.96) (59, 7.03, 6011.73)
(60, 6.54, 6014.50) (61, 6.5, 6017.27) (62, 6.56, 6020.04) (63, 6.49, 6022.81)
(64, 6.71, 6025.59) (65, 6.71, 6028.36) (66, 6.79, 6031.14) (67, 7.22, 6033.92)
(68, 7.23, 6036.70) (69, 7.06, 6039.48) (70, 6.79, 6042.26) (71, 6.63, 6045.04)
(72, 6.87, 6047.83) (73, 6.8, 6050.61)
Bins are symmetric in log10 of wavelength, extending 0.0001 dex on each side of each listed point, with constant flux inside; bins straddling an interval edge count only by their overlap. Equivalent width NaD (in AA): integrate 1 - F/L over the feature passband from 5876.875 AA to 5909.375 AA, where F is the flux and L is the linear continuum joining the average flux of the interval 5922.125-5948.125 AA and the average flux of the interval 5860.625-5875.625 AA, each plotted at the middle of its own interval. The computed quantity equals 2.35 AA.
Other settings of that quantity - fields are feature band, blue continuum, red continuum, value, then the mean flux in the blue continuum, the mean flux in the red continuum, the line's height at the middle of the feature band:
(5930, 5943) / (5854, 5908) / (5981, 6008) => -0.5 AA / 6.48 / 6.79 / 6.63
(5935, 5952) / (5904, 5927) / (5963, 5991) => -0.1 AA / 6.85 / 6.74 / 6.8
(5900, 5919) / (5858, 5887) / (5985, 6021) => -0.4 AA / 6.72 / 6.76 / 6.73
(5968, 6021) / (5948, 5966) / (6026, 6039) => 1.0 AA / 6.82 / 6.97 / 6.9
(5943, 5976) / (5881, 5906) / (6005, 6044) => -1.7 AA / 6.18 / 6.82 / 6.5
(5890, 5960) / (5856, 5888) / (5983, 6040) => 0.4 AA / 6.68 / 6.79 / 6.72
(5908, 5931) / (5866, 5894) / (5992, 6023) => -1.0 AA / 6.42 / 6.76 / 6.53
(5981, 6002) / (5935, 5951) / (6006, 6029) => 0.1 AA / 6.86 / 6.69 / 6.75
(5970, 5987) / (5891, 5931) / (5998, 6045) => 0.1 AA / 6.59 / 6.82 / 6.73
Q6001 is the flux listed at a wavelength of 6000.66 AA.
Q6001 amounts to 6.8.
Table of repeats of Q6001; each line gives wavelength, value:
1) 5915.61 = 7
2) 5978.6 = 6.61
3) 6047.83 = 6.87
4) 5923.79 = 6.73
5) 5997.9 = 6.71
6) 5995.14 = 6.79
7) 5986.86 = 6.46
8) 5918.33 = 7.22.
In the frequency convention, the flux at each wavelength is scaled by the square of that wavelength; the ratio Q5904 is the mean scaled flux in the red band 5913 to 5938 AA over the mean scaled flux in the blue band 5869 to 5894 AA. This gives 1.09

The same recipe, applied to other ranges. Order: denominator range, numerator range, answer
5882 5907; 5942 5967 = 1.13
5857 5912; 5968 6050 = 1.09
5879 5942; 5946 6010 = 1.06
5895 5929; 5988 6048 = 1.05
